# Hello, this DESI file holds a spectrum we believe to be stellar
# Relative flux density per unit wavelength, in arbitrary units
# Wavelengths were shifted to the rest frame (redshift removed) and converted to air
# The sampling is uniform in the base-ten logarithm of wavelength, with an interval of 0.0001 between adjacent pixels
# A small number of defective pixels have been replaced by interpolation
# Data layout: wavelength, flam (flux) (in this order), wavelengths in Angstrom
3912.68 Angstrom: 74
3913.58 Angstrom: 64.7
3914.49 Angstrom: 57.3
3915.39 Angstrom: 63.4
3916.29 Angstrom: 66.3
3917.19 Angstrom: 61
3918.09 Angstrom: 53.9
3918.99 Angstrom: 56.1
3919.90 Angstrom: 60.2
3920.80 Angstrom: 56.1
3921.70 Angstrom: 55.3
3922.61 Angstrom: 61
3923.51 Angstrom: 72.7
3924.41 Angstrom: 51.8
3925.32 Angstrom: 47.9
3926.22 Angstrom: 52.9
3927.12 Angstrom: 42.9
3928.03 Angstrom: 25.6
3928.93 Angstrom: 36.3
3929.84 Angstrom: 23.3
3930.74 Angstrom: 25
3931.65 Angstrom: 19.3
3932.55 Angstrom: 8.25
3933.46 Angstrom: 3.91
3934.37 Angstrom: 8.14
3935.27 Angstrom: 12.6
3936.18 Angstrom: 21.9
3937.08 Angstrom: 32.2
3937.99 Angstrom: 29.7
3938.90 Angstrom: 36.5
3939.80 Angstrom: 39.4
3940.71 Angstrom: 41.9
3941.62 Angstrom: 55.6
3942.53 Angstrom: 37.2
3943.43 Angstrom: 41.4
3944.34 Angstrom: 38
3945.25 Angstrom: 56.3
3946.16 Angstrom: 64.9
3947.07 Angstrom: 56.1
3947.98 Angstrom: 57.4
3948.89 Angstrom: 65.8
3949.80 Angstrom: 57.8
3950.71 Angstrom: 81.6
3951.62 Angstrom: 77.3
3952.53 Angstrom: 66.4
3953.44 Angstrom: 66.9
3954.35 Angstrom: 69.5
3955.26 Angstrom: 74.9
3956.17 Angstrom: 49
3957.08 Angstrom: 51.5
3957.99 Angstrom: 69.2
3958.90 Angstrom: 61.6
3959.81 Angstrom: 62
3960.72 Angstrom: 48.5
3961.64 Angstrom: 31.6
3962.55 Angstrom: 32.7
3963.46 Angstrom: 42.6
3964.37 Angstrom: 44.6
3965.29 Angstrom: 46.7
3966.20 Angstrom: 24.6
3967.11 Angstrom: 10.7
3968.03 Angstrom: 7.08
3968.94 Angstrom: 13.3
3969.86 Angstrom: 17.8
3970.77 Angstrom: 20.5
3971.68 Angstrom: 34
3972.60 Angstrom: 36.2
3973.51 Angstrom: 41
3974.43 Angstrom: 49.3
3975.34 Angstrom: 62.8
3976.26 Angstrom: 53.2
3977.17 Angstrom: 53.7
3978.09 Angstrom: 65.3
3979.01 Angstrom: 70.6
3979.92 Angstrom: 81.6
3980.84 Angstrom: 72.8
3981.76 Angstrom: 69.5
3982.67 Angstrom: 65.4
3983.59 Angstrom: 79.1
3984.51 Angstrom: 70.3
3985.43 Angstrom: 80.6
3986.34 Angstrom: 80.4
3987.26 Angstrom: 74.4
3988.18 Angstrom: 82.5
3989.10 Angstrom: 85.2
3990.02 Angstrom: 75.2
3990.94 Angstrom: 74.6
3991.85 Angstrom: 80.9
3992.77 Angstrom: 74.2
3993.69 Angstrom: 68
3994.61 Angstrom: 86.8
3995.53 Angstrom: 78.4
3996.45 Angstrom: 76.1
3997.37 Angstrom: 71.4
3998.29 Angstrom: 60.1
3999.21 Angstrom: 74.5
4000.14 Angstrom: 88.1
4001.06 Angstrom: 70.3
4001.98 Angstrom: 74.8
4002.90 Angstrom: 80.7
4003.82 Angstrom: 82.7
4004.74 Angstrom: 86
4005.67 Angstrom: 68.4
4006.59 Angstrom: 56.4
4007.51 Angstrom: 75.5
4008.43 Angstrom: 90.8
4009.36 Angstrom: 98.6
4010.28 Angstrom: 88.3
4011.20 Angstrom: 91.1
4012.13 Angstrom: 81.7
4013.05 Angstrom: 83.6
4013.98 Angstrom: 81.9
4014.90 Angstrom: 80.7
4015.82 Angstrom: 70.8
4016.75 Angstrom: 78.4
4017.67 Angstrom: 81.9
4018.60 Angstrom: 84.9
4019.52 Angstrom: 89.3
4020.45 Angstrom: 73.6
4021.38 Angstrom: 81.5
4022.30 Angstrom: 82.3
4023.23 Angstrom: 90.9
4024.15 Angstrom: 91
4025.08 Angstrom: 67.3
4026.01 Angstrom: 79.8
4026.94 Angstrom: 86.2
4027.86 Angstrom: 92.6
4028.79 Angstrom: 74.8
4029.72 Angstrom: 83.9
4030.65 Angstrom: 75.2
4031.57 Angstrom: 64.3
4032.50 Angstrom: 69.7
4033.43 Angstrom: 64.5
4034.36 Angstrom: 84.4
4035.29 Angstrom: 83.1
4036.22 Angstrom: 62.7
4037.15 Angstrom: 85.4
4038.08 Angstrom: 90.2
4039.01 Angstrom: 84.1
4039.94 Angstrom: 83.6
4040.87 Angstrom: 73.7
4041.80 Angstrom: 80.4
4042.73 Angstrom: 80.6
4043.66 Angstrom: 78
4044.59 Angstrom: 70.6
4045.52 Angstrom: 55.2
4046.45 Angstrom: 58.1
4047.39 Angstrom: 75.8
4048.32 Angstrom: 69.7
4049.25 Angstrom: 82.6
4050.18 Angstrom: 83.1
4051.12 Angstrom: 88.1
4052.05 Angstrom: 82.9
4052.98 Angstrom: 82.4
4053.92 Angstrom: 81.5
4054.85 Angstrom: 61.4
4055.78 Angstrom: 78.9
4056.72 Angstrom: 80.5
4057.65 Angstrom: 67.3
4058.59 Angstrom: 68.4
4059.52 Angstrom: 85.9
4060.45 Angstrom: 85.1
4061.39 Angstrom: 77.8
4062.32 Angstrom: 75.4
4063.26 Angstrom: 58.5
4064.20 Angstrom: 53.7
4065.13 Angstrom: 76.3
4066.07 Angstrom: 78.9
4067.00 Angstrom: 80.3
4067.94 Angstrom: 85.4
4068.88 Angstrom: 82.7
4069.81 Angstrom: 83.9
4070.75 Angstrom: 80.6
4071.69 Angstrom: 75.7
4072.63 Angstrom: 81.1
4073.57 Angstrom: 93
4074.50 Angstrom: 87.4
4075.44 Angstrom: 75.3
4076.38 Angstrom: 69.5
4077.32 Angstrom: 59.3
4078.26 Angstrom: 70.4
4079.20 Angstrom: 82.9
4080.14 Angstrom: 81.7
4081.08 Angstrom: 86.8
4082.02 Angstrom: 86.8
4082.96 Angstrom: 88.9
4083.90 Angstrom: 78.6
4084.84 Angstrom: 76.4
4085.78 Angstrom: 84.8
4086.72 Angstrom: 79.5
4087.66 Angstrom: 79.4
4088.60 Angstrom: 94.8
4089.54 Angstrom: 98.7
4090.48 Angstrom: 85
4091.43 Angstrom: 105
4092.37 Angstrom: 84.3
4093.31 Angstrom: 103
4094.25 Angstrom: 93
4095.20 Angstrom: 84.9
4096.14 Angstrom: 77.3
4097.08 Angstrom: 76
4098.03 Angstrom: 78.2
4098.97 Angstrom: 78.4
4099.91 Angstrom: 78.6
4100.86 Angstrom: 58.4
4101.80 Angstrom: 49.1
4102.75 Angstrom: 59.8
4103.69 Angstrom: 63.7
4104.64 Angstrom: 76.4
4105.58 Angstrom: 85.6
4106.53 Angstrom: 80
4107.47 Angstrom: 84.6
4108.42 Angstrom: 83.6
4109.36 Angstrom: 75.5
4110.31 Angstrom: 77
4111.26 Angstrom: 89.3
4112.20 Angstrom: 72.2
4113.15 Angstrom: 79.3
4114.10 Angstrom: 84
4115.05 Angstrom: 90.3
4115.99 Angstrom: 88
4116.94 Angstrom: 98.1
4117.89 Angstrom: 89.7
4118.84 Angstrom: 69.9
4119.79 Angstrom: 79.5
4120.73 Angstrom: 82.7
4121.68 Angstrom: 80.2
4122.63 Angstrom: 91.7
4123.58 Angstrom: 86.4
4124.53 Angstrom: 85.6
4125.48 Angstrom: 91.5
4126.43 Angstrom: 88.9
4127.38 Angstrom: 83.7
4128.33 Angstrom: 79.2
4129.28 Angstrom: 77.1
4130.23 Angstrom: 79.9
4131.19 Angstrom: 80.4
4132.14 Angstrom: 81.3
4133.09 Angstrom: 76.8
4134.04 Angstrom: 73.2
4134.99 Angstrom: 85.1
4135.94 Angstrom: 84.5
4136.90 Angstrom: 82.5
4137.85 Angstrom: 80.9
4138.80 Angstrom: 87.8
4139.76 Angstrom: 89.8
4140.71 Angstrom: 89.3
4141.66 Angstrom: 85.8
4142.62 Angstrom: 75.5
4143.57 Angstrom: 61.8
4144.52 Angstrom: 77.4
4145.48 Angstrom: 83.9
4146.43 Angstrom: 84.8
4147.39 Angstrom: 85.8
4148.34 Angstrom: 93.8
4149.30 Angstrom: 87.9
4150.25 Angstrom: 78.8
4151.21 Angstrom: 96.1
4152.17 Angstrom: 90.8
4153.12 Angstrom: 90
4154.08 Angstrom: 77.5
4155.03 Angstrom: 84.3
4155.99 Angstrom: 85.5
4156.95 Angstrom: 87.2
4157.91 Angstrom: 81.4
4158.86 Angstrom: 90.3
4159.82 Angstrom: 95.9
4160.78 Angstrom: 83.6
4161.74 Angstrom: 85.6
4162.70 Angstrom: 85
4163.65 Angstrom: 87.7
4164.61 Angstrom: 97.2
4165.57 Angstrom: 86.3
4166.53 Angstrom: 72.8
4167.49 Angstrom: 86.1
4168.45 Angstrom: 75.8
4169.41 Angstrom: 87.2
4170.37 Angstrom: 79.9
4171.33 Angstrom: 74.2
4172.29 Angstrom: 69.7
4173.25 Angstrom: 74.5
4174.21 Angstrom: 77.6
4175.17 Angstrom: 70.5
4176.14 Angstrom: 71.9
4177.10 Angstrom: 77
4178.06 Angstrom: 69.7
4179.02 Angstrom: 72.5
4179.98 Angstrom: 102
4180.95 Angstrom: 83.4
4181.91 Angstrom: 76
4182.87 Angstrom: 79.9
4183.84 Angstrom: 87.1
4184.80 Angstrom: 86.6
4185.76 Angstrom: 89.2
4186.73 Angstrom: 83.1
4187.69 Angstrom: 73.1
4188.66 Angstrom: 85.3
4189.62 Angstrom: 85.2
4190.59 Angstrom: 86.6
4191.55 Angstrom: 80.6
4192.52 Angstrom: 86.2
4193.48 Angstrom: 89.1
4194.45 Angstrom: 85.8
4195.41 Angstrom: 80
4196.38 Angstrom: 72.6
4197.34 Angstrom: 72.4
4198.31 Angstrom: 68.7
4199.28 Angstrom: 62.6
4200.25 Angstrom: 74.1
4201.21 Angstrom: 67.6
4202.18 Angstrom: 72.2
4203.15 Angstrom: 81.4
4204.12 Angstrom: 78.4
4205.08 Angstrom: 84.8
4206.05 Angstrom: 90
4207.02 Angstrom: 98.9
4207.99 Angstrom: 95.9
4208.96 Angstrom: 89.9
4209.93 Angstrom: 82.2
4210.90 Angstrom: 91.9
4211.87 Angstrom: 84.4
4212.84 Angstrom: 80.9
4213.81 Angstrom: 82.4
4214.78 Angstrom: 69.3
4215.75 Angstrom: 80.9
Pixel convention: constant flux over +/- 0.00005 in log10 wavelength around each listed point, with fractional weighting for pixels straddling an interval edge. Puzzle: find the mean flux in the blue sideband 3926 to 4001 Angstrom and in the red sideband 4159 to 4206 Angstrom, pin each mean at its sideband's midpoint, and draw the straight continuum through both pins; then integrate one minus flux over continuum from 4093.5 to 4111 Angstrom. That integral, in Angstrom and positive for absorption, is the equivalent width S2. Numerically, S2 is -1.5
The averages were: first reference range 52.3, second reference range 80.5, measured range 76.2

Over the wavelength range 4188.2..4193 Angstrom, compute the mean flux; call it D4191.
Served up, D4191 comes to 84.8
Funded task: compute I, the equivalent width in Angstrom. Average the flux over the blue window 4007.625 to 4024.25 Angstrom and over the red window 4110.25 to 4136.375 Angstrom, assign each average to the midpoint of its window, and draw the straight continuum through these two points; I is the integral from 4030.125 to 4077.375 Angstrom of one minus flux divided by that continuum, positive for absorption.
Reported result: 4.1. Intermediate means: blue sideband 84.2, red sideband 83.2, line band 76.5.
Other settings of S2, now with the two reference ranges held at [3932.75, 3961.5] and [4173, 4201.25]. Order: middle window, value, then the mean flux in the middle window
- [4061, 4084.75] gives -4.8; 78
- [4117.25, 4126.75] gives -1.8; 84.8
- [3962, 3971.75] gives 4.7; 26.6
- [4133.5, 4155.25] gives -2.9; 83.8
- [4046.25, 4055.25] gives -2.2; 77.2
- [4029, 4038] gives -2.3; 75.4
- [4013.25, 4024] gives -4.4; 81.8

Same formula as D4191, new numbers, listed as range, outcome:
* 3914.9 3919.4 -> 60.3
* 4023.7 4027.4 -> 80.9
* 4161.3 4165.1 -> 89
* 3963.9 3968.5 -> 26.7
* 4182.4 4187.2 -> 85.1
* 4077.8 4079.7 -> 76.7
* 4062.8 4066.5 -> 66.7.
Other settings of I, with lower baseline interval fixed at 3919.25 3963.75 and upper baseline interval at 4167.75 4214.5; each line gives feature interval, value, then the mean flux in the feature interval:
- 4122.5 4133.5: -1.7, 83.3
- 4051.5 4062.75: -2.7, 77.4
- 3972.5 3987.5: -4.0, 65.6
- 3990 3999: -3.5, 74.6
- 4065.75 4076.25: -2.9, 81.9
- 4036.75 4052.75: -4.5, 77.8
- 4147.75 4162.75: -2.3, 87.1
